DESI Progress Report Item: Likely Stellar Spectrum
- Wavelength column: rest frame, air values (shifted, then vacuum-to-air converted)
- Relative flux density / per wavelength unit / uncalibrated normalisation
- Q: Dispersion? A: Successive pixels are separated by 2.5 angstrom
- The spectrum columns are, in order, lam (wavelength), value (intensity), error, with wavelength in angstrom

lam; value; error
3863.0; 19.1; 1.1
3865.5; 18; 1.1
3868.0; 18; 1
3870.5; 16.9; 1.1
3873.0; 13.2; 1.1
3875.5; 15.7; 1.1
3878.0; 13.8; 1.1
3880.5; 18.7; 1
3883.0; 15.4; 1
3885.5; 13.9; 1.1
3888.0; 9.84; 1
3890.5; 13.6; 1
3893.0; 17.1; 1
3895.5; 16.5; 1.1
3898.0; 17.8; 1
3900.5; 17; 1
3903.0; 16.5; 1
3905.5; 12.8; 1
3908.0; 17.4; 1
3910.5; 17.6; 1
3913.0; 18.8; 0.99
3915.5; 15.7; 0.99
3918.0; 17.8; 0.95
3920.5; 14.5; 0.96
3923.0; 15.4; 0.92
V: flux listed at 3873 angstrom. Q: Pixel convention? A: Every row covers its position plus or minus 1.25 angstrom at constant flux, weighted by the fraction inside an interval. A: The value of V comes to 13.2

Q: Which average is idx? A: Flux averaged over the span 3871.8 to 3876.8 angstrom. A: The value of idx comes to 14.5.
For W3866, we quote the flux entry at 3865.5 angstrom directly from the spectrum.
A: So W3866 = 18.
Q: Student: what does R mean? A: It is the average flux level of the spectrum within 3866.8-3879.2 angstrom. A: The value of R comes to 15.5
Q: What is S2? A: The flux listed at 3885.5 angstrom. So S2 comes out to 13.9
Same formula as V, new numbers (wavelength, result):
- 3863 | 19.1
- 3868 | 18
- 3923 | 15.4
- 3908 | 17.4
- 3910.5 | 17.6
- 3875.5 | 15.7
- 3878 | 13.8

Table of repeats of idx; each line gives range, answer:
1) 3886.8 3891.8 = 11.8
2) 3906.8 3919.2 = 17.5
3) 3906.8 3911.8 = 17.5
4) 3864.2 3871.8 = 17.6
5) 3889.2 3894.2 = 15.3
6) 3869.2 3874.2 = 15.1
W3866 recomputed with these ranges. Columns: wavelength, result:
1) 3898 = 17.8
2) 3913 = 18.8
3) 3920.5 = 14.5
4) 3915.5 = 15.7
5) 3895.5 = 16.5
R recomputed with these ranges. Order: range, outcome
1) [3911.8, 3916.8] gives 17.2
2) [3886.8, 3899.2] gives 15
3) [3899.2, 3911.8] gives 16.3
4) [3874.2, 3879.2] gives 14.7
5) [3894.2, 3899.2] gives 17.1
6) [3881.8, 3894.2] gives 13.9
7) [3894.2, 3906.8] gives 16.1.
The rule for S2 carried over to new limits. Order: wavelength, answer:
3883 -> 15.4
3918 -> 17.8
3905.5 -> 12.8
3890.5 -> 13.6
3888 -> 9.84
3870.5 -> 16.9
